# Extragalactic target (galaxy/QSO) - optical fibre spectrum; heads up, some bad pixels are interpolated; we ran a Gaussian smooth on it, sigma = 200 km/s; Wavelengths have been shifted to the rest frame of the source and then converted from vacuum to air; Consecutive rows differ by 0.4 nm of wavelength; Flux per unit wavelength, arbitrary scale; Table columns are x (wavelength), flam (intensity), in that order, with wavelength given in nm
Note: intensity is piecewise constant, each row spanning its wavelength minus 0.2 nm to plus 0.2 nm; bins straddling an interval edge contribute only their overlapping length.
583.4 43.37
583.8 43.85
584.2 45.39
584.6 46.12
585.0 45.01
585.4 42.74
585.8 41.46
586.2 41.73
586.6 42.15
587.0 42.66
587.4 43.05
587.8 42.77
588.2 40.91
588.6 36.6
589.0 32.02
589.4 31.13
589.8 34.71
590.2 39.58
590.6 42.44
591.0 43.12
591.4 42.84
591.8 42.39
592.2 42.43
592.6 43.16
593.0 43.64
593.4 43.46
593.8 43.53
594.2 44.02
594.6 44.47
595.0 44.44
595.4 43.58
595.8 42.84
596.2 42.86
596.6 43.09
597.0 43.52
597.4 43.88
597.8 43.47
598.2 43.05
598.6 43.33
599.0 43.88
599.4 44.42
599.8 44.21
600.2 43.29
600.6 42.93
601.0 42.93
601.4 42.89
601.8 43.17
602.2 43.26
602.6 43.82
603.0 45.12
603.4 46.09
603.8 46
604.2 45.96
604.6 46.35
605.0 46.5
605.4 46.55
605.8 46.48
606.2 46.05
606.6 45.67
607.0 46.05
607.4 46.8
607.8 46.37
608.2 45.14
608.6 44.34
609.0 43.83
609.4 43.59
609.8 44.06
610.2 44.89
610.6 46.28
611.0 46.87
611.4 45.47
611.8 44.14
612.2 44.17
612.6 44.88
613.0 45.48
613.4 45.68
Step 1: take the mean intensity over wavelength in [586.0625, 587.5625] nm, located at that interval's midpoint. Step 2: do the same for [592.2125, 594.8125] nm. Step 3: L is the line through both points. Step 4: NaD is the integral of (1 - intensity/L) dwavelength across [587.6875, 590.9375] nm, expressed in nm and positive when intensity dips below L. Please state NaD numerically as 0.40 nm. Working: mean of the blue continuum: 42.4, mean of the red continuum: 43.6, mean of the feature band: 37.6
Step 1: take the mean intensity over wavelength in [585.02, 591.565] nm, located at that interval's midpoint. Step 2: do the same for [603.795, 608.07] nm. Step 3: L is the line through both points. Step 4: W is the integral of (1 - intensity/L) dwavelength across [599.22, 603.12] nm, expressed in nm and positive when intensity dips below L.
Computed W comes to 0.09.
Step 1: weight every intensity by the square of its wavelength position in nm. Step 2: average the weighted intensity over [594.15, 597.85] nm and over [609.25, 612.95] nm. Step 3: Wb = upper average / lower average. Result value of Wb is 1.08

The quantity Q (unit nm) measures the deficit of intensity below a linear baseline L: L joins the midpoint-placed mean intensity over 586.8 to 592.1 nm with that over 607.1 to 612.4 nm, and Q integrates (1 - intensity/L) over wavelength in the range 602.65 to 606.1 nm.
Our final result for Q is -0.19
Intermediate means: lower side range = 39.6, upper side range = 45.1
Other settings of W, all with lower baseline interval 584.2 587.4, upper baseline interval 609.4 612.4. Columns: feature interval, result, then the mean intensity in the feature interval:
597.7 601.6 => 0.07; 43.4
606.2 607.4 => -0.04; 46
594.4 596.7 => 0.02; 43.6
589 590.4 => 0.28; 34.7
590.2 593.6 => 0.07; 42.7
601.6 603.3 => 0.02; 44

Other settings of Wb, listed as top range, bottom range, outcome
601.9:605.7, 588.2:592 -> 1.24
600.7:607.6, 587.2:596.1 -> 1.14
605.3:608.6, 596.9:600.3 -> 1.08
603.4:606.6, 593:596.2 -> 1.10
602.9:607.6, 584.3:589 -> 1.17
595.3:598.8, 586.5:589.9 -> 1.16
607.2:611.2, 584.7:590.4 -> 1.22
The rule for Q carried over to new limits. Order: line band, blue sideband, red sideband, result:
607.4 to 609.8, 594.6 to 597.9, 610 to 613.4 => 0.01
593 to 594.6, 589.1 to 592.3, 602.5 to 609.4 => -0.12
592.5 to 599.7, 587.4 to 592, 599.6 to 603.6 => -0.34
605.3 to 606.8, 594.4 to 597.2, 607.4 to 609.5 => -0.05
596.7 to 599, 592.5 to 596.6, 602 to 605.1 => 0.04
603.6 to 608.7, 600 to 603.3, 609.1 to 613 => -0.22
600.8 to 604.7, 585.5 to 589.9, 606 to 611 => -0.08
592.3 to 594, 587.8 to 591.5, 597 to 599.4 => -0.12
